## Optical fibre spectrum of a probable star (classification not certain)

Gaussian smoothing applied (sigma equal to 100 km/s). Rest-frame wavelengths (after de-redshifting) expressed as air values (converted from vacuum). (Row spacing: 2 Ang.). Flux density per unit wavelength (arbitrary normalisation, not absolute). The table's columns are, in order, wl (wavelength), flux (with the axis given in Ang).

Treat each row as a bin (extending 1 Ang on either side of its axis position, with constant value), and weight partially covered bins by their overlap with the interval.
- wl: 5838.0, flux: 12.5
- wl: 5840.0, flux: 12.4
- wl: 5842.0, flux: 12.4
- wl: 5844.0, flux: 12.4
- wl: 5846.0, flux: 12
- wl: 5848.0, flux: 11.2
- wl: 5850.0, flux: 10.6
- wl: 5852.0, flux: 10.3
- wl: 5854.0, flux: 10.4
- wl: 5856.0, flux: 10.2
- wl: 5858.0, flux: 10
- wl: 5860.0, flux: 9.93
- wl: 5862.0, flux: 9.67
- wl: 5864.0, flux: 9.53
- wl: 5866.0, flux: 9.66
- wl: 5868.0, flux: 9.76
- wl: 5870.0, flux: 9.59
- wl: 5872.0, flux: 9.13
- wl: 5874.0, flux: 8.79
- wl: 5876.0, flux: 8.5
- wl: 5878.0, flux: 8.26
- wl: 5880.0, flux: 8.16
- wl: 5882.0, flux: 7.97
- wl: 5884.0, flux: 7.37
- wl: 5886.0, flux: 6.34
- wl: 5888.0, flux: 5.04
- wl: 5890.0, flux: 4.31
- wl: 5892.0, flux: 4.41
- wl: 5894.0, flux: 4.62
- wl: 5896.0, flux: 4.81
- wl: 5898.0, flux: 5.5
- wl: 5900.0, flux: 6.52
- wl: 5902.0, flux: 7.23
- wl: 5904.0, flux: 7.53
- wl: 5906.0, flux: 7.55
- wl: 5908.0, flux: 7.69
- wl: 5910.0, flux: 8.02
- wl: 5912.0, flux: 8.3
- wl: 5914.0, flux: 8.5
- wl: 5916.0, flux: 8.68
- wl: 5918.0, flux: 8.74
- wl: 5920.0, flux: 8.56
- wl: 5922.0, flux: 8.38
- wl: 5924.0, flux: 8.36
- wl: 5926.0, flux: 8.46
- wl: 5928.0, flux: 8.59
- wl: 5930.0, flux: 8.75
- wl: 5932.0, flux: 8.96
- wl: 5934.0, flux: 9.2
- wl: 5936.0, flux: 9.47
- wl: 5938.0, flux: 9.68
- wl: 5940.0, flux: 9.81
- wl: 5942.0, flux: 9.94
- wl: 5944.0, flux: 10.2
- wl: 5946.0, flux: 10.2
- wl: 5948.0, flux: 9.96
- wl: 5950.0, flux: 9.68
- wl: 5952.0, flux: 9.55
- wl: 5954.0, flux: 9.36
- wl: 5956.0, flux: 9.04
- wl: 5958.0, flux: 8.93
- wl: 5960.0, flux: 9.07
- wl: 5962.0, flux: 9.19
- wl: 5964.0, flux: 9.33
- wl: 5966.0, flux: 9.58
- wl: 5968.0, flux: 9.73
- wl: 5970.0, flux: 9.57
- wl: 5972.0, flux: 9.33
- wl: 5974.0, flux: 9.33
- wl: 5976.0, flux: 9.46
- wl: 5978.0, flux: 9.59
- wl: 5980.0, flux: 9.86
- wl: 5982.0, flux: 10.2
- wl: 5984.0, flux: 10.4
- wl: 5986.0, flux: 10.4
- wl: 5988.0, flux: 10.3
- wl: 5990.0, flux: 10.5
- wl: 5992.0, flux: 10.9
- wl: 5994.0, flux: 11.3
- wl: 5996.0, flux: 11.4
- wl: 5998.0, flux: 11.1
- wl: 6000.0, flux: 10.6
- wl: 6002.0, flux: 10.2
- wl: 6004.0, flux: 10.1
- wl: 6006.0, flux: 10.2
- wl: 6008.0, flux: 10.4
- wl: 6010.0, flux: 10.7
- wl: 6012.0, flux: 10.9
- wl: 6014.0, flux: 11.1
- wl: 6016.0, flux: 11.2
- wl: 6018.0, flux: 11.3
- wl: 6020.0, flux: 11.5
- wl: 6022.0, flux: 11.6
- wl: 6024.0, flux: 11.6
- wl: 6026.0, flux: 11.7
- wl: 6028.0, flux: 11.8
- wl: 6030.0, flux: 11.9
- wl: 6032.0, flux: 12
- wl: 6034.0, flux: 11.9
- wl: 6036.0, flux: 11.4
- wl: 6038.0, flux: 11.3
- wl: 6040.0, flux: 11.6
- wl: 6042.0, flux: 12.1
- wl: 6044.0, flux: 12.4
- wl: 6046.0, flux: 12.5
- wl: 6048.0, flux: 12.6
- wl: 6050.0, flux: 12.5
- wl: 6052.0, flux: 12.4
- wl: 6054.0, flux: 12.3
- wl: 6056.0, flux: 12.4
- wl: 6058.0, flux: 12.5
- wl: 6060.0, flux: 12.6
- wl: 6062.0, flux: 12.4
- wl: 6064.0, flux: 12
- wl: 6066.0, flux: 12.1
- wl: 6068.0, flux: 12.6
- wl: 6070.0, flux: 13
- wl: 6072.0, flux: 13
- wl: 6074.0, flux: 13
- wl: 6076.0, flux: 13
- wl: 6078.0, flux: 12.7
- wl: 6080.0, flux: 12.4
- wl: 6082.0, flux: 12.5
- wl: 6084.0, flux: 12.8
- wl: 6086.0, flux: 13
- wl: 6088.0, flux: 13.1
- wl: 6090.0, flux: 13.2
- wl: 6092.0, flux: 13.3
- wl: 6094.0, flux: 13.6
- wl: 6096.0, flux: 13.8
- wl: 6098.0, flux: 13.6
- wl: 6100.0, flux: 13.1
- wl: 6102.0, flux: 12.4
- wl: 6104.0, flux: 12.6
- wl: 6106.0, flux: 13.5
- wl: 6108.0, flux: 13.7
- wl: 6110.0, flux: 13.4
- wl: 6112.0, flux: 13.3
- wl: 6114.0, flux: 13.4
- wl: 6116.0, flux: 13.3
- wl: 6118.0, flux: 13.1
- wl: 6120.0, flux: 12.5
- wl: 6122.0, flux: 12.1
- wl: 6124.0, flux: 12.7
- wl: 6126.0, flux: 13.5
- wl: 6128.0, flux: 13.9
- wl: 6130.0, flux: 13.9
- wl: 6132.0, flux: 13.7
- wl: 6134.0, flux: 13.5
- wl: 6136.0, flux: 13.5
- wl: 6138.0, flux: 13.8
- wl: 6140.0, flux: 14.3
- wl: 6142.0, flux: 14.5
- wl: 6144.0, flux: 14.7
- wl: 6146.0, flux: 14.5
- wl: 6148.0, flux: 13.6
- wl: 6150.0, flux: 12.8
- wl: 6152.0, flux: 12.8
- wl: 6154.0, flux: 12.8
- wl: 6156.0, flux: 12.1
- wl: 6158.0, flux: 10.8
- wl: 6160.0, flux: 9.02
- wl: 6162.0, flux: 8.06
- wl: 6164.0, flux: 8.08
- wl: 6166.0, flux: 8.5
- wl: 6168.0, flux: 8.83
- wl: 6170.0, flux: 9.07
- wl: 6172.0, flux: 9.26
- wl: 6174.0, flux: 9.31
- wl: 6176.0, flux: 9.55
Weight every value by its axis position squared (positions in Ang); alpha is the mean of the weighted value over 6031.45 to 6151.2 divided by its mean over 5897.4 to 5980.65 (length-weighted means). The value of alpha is 1.53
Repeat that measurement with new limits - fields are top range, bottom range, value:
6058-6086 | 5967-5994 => 1.30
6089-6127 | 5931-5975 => 1.46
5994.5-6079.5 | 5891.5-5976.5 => 1.42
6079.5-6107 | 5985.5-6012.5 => 1.27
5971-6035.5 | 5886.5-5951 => 1.39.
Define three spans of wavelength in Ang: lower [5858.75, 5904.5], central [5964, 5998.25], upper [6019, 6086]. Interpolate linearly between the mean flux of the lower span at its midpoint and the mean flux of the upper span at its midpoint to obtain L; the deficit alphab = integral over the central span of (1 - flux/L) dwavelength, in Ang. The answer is 0.5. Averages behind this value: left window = 7.52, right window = 12.3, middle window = 10.1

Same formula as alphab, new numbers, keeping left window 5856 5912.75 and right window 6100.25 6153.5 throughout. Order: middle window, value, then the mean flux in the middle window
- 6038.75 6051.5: -0.87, 12.3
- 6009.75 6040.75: -1.33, 11.5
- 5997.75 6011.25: 0.10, 10.4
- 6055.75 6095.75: -1.90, 12.8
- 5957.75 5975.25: 0.49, 9.36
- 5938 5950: -1.14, 9.96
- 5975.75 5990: -0.11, 10.1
